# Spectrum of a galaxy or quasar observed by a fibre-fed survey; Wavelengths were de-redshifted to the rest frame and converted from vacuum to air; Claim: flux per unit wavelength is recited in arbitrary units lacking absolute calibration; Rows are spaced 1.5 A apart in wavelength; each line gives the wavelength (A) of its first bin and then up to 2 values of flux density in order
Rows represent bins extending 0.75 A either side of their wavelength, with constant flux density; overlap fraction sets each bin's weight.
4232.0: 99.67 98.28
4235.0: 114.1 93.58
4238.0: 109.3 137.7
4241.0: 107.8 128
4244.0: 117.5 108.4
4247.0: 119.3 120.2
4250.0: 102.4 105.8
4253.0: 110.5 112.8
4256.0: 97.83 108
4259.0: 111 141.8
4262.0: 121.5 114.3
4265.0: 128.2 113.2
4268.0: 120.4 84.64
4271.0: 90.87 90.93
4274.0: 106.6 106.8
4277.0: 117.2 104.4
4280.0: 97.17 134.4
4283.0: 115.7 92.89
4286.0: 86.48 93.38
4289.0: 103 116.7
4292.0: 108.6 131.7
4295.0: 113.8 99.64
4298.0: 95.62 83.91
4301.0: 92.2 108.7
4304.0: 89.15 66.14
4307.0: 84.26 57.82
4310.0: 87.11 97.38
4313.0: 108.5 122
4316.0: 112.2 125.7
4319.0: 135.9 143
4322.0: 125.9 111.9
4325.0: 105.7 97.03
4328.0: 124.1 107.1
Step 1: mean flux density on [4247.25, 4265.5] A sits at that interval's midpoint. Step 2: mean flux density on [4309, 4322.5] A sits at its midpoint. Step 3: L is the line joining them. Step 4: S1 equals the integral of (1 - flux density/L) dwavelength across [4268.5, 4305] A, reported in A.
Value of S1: 4.1 A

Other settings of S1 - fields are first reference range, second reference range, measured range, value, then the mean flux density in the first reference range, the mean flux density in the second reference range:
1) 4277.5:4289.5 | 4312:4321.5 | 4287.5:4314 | 3.9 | 104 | 124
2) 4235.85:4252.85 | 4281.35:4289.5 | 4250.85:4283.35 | -1.0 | 114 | 102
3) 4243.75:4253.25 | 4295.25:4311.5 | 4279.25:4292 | -1.3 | 112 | 87.8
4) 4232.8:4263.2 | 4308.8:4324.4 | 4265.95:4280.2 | 1.3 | 113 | 115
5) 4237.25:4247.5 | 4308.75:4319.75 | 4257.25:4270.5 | 0.0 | 118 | 110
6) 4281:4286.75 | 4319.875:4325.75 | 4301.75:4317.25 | 2.9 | 106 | 121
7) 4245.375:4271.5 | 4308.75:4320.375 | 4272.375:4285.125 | 0.4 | 112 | 112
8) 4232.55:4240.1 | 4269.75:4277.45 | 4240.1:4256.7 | -0.8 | 110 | 101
